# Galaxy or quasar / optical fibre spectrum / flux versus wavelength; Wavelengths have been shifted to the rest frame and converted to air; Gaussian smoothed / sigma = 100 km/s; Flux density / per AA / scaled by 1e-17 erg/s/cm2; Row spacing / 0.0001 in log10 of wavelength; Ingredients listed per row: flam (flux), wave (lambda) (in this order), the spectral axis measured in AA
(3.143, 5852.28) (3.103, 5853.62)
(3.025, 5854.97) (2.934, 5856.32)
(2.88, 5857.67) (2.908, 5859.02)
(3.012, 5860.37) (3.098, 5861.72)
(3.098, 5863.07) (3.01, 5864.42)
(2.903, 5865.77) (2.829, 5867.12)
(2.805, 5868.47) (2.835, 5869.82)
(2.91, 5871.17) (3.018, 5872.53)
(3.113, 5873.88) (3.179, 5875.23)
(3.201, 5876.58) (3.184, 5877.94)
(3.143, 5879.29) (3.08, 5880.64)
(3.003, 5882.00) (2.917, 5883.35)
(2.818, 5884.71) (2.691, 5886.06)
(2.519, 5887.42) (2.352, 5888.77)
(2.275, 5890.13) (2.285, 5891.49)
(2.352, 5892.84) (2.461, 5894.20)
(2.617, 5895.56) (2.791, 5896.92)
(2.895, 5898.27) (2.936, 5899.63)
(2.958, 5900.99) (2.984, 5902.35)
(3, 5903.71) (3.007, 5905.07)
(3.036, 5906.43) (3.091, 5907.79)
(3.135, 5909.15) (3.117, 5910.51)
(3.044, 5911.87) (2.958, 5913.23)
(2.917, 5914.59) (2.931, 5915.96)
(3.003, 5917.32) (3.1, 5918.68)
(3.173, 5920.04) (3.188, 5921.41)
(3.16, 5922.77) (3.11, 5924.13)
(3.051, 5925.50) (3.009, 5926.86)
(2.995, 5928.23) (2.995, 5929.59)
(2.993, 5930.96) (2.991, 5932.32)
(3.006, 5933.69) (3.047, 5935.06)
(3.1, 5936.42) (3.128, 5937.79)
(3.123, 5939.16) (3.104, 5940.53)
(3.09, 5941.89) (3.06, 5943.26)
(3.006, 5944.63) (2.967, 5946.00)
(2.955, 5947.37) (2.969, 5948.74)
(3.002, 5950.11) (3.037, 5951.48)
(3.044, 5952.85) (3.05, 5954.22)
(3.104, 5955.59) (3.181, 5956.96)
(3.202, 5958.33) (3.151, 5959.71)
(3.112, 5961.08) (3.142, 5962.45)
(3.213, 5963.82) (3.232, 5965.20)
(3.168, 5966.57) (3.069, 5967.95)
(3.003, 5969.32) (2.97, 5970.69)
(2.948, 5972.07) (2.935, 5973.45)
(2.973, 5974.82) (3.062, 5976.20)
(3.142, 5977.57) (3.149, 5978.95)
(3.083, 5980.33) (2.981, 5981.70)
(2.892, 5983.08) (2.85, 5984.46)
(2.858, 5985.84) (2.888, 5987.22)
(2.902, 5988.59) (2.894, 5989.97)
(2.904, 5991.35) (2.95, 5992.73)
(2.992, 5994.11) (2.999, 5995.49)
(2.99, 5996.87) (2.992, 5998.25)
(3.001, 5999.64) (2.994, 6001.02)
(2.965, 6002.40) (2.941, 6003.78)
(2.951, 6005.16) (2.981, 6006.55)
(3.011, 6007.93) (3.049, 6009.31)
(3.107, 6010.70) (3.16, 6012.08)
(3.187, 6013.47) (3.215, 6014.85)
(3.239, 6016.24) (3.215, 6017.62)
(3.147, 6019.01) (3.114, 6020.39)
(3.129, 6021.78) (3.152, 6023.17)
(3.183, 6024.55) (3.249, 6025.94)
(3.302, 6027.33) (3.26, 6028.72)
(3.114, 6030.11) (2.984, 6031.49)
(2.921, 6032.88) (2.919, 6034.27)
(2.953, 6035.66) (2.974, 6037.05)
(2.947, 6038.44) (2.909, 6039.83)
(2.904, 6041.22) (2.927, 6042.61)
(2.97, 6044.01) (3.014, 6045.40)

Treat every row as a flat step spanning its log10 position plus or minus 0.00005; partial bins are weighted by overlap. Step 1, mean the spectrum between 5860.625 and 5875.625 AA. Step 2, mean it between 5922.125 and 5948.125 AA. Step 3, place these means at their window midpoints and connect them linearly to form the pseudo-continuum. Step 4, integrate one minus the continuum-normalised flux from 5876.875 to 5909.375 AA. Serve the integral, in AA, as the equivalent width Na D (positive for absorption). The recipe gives 2.1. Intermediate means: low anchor 2.98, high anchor 3.05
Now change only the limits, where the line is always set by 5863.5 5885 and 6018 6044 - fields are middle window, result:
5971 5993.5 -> 0.6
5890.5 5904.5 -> 1.3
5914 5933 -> -0.2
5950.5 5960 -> -0.2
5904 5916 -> -0.1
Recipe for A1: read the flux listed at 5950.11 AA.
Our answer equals 3.002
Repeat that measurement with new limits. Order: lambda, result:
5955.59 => 3.104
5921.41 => 3.188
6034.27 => 2.919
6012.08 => 3.16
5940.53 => 3.104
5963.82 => 3.213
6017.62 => 3.215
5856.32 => 2.934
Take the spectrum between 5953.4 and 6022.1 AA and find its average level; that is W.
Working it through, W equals 3.05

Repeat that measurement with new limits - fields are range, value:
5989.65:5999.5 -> 2.96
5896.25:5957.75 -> 3.04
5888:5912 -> 2.79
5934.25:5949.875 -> 3.05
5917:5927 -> 3.11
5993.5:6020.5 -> 3.06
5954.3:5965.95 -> 3.16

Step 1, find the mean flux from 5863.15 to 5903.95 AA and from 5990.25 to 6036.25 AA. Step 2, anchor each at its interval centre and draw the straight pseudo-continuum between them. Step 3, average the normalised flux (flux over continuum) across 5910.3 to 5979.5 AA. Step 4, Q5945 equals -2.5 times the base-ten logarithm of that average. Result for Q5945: -0.04 mag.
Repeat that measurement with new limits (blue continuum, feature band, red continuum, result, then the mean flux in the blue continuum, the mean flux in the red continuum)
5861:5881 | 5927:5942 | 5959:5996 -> -0.01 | 3.03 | 3.02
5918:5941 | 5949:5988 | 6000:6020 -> 0.01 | 3.07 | 3.08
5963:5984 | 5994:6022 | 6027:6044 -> -0.02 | 3.05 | 3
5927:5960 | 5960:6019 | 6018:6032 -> 0.03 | 3.05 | 3.17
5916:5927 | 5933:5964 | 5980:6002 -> -0.01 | 3.1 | 2.95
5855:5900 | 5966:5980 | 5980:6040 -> -0.02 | 2.85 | 3.03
